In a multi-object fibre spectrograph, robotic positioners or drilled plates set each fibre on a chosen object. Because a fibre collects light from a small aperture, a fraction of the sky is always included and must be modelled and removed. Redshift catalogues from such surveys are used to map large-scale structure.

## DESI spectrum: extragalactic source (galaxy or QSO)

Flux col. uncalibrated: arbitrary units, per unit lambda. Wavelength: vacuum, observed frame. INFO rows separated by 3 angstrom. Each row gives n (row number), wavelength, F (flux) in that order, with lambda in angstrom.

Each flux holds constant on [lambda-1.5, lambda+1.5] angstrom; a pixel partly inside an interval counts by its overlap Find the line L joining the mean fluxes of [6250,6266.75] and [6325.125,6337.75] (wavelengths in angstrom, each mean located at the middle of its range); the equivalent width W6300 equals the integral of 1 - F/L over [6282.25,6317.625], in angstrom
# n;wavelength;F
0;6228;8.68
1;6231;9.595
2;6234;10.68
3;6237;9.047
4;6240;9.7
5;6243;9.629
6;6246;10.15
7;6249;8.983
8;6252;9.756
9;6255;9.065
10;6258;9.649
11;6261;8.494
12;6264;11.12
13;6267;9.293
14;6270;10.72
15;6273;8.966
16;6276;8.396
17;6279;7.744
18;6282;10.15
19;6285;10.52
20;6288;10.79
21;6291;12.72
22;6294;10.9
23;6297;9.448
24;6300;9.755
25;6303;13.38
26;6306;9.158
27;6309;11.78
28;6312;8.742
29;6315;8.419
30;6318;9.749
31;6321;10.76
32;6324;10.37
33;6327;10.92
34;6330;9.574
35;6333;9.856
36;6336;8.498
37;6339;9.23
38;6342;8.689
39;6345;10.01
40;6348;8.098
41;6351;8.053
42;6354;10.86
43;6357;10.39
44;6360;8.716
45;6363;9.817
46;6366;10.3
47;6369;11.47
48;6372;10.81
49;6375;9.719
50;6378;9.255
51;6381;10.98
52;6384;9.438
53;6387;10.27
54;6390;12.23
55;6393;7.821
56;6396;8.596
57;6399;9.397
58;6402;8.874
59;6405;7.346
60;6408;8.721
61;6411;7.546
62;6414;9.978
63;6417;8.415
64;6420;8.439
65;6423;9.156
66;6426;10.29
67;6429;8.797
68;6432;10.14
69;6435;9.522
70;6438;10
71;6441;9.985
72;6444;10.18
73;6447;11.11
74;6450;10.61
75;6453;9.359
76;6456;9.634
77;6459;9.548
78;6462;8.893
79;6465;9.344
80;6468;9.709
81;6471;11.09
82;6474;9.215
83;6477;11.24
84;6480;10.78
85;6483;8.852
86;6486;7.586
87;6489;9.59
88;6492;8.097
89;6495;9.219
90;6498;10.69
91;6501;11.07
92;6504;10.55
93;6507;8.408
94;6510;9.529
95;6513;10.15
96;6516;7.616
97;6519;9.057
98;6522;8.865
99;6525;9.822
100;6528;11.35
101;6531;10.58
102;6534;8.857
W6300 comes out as -3.0 angstrom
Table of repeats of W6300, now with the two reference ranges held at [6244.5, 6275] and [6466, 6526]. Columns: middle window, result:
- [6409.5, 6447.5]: 0.41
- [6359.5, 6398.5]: -1.62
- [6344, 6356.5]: 0.35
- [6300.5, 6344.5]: -1.60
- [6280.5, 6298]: -2.19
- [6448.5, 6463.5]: -0.08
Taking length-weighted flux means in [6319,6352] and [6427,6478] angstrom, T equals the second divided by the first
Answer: 1.0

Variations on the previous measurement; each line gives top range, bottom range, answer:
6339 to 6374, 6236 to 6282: 1.03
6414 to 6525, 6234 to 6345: 0.97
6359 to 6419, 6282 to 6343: 0.93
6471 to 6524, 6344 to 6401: 0.97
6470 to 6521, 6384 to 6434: 1.05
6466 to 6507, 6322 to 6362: 1.03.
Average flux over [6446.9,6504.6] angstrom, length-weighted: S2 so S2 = 9.77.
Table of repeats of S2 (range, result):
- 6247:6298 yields 9.81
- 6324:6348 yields 9.5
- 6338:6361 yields 9.27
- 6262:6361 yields 9.87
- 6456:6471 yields 9.57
